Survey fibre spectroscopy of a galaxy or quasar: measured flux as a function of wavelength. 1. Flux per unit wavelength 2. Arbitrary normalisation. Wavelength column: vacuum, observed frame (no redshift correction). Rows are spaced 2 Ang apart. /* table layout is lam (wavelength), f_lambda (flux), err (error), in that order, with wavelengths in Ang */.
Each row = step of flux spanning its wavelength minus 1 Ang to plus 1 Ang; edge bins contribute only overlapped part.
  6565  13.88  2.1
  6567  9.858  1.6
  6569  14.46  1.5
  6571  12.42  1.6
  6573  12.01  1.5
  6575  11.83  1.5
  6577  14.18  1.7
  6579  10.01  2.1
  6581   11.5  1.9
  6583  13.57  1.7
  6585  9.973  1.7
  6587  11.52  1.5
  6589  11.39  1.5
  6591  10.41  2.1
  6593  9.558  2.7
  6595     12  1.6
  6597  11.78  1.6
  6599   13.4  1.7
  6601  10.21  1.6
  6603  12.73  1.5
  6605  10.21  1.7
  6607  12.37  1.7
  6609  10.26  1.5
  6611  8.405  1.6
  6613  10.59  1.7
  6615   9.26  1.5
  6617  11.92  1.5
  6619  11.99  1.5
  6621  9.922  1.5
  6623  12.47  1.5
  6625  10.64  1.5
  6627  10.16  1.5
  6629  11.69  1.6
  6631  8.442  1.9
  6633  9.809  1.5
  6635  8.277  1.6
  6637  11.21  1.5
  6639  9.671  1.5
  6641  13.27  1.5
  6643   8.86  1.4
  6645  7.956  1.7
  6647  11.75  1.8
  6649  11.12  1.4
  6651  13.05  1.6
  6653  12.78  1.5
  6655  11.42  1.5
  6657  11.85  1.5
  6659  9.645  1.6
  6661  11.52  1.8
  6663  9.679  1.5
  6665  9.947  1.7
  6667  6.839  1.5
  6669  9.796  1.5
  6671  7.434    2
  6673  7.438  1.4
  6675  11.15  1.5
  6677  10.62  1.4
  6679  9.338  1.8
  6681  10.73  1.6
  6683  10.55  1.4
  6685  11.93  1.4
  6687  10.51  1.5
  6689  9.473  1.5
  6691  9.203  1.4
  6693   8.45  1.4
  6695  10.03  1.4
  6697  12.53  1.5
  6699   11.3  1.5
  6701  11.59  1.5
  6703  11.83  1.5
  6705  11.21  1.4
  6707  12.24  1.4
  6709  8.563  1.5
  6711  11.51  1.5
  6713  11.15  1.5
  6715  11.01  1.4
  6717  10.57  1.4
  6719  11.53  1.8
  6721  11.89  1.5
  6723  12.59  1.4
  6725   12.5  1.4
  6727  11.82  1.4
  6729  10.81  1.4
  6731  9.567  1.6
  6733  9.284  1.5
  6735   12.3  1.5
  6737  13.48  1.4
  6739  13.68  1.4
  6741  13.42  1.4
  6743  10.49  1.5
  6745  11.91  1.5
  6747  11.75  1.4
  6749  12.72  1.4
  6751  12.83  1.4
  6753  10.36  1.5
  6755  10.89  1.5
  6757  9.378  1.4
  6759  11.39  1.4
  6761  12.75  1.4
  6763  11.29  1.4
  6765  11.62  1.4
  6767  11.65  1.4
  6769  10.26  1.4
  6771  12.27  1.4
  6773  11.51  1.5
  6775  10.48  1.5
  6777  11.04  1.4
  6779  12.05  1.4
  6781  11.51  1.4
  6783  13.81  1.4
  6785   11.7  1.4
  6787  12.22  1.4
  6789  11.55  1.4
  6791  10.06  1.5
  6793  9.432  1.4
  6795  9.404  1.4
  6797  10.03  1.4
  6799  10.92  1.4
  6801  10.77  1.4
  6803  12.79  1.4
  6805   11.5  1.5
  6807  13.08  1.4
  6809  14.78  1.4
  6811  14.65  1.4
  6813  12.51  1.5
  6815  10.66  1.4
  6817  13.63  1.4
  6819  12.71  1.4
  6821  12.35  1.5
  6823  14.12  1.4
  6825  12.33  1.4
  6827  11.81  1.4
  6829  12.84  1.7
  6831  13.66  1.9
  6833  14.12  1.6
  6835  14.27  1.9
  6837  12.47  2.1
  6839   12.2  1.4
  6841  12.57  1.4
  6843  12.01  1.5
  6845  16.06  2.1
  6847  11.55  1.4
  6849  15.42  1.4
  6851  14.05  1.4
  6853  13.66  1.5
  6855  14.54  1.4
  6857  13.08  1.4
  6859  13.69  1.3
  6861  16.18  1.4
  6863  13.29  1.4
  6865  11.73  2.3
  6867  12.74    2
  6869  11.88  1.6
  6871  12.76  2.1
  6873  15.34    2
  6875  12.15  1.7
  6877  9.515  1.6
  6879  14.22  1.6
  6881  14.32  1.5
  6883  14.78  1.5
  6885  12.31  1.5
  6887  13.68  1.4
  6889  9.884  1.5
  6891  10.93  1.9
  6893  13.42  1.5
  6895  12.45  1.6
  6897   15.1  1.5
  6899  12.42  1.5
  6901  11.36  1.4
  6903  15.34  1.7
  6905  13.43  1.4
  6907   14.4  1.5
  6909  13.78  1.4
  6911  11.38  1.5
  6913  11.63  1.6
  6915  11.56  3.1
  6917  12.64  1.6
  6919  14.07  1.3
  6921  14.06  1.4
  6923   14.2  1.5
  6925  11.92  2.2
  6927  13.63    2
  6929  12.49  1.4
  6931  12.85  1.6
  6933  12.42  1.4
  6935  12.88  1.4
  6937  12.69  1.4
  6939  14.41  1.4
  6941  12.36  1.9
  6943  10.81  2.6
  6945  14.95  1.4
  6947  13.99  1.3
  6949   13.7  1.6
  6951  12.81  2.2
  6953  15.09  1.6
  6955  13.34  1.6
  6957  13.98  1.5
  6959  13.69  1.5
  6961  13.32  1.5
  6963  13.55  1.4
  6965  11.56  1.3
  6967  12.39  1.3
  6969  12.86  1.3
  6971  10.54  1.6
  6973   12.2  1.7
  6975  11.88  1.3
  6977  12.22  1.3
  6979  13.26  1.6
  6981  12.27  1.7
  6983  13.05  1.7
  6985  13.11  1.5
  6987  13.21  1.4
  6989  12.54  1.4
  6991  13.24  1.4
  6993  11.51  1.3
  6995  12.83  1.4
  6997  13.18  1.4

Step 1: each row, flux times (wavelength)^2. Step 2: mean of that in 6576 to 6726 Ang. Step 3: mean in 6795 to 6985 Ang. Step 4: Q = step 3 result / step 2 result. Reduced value 1.29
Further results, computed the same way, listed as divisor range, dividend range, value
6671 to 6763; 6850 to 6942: 1.24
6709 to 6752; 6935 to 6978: 1.19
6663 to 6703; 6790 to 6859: 1.32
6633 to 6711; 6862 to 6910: 1.33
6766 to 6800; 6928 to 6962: 1.25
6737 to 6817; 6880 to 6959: 1.17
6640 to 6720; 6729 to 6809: 1.12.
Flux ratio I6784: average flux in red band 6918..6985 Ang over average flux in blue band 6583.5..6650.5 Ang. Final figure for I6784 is 1.21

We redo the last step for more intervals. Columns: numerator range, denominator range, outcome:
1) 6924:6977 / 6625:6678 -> 1.26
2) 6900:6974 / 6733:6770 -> 1.11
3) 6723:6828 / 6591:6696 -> 1.13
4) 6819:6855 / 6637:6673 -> 1.29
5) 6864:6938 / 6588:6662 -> 1.18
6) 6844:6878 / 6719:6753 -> 1.13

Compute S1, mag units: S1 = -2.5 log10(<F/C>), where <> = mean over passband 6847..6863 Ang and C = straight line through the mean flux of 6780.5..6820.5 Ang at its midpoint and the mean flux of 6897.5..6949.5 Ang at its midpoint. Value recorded -0.14 mag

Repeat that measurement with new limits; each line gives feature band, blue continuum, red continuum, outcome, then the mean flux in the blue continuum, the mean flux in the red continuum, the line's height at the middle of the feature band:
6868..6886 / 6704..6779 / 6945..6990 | -0.06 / 11.5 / 13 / 12.4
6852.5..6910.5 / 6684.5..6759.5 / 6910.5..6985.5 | -0.06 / 11.2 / 12.9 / 12.4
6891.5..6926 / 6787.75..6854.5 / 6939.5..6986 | -0.03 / 12.6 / 12.9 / 12.8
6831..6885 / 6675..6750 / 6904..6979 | -0.09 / 11.2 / 13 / 12.3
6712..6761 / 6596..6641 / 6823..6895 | 0.03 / 10.8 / 13.1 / 11.9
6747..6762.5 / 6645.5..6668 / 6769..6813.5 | 0.00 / 10.8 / 11.7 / 11.4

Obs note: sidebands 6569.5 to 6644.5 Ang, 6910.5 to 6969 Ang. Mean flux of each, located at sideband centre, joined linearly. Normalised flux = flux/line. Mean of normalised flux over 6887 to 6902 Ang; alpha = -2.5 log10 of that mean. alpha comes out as 0.040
